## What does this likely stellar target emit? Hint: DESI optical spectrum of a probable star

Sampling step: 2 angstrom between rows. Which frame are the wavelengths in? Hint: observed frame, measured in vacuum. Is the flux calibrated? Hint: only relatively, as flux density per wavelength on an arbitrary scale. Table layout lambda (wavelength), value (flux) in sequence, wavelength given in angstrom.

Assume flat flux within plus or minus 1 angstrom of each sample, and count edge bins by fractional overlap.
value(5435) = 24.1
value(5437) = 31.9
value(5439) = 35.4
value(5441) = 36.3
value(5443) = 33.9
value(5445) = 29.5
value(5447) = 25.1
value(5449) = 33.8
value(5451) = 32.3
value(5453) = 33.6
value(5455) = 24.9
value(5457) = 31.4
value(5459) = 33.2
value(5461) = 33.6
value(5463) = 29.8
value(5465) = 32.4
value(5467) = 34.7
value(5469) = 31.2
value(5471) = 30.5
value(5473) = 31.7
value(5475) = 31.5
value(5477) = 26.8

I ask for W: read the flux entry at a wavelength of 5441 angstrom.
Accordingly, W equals 36.3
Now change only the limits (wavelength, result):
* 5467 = 34.7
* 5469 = 31.2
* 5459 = 33.2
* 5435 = 24.1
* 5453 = 33.6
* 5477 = 26.8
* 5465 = 32.4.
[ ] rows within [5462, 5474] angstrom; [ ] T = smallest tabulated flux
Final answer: 29.8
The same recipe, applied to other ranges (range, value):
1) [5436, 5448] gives 25.1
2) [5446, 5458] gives 24.9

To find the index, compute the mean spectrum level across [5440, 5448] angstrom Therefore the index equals 31.2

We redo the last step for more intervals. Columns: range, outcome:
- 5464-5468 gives 33.5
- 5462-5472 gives 31.7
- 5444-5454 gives 30.9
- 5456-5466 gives 32.1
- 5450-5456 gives 30.3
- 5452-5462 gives 31.3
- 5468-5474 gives 31.1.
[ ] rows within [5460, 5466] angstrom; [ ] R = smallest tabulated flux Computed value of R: 29.8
